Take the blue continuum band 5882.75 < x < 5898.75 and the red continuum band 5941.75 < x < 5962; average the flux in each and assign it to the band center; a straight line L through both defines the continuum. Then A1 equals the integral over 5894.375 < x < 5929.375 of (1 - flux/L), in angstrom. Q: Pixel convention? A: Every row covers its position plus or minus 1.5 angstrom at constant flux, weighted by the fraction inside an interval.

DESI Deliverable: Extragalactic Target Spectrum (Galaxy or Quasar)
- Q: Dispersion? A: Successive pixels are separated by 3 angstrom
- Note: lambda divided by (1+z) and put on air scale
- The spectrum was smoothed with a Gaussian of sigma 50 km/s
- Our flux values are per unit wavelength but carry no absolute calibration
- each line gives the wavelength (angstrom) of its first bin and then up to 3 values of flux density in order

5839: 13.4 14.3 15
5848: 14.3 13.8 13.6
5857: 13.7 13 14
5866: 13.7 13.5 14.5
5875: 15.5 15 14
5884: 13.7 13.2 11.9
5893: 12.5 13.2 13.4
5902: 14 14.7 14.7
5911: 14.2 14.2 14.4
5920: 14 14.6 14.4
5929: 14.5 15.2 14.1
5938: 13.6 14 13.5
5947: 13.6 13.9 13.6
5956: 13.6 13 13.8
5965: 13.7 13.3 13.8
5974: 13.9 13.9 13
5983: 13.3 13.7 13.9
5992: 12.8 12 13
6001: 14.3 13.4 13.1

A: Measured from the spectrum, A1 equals -2.7 angstrom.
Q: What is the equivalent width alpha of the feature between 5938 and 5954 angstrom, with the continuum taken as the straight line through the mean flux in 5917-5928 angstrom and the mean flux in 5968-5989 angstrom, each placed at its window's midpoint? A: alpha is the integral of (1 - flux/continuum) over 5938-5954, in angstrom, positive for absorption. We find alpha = 0.4 angstrom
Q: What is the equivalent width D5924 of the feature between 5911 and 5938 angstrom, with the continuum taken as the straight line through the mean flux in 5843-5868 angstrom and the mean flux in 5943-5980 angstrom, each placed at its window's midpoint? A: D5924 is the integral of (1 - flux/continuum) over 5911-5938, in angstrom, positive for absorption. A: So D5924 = -1.30 angstrom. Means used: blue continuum 13.9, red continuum 13.6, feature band 14.4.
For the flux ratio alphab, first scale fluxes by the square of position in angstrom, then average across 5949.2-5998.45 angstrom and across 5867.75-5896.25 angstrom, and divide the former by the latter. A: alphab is 1.01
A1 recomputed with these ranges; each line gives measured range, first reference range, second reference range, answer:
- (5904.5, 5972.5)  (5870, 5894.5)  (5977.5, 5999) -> -2.9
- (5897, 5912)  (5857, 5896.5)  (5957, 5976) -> -0.6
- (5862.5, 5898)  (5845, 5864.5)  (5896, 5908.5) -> 0.6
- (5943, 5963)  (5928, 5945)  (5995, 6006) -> 0.5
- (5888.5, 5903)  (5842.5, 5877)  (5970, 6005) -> 1.0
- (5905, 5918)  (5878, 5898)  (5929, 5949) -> -0.8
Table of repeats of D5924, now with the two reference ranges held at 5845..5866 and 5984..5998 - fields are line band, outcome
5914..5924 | -0.6 angstrom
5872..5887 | -0.8 angstrom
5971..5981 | -0.4 angstrom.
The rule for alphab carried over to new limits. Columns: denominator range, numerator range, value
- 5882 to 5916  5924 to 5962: 1.04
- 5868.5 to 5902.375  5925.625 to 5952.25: 1.05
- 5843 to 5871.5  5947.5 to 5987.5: 1.02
